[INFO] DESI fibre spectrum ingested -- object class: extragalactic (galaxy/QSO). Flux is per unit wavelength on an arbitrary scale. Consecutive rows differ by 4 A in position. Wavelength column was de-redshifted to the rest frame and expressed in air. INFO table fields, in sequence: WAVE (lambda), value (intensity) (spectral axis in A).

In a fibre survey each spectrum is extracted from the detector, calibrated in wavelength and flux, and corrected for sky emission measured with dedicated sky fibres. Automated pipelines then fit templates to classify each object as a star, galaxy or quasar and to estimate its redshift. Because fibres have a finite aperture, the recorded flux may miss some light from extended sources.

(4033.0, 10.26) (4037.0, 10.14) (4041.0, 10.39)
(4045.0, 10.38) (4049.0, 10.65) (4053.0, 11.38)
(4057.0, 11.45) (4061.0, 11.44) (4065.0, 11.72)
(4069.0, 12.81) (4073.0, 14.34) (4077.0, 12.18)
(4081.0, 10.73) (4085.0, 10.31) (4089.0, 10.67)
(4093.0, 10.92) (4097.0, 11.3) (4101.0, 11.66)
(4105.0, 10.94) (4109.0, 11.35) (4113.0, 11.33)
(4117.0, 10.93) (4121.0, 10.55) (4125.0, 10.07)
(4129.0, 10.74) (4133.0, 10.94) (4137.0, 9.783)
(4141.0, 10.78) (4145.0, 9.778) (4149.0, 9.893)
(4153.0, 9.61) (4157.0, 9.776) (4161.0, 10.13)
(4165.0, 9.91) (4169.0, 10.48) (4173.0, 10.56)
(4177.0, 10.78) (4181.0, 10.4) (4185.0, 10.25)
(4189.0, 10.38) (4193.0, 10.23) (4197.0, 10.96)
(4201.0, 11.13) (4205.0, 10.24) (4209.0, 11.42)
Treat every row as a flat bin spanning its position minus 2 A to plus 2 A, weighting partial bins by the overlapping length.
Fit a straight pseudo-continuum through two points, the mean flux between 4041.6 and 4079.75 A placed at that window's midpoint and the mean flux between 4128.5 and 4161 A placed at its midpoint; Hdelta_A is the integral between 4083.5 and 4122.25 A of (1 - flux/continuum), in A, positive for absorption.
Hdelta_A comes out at -0.3 A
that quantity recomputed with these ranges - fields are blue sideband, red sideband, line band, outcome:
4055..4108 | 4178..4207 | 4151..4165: 1.3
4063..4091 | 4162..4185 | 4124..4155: 2.0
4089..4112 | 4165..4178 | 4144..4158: 1.2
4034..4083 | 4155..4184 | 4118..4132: 0.3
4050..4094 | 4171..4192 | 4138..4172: 2.2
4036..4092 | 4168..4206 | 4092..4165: 2.5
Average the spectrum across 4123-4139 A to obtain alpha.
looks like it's 10.4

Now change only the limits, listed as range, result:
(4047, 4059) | 11.2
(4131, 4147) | 10.3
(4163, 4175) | 10.3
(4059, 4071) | 12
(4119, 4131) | 10.5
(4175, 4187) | 10.5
